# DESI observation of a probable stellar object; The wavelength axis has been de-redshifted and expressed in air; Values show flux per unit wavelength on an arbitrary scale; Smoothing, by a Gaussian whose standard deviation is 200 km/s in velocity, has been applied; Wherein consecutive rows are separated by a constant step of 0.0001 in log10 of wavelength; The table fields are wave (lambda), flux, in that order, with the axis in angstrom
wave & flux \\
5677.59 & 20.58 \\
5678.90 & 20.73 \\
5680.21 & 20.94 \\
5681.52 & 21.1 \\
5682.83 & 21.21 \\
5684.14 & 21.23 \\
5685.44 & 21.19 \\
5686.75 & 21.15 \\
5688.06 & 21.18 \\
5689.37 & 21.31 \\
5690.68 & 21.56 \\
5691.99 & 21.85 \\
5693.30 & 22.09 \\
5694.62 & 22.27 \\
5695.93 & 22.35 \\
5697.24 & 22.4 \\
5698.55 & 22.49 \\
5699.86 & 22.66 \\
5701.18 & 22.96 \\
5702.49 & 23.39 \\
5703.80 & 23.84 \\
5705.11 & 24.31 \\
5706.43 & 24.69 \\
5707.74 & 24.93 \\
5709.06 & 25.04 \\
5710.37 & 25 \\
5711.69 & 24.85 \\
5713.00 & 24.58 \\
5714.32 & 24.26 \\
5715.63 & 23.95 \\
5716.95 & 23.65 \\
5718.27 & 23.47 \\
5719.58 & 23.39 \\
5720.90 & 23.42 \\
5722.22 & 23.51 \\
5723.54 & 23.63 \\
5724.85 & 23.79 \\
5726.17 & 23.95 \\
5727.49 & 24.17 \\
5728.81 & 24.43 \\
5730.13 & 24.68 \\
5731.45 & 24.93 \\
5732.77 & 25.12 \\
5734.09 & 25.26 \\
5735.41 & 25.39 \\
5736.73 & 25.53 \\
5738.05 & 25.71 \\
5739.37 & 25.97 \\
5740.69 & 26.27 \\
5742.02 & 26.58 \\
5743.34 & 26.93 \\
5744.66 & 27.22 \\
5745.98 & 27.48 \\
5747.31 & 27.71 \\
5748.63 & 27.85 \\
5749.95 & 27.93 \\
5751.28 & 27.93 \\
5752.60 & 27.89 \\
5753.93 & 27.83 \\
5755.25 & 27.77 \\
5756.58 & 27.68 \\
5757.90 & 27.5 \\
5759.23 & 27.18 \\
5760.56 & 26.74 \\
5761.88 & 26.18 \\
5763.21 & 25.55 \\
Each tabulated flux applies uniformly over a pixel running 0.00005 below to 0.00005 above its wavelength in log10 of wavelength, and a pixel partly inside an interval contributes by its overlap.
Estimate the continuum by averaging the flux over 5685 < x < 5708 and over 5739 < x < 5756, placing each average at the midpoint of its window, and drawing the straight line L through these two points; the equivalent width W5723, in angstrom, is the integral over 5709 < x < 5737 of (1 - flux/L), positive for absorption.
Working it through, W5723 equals 0.8 angstrom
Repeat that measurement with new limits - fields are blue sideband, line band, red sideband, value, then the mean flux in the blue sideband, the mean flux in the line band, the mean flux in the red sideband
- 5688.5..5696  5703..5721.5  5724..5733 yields -0.8 angstrom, 21.8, 24.2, 24.4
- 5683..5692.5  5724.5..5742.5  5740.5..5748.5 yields 0.6 angstrom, 21.4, 25.1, 27.1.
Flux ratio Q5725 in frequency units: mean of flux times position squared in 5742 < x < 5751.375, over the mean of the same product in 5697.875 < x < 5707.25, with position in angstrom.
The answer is 1.2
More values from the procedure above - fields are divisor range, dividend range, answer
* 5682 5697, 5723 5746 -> 1.19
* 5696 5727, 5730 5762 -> 1.14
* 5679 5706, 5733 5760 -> 1.24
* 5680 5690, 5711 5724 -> 1.14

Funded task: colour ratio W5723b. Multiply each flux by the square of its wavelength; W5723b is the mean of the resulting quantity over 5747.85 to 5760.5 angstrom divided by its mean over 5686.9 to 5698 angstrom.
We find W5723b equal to 1.29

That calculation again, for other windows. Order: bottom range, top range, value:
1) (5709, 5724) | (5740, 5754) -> 1.15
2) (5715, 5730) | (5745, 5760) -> 1.18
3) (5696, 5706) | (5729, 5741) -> 1.11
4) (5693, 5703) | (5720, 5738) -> 1.10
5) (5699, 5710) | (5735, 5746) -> 1.11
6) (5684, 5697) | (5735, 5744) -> 1.22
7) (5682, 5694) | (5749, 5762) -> 1.32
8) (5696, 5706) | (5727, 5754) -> 1.15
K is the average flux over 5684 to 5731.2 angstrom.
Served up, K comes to 23.3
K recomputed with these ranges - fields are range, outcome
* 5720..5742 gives 24.8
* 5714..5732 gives 23.9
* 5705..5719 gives 24.4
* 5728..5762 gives 26.6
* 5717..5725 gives 23.5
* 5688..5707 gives 22.7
